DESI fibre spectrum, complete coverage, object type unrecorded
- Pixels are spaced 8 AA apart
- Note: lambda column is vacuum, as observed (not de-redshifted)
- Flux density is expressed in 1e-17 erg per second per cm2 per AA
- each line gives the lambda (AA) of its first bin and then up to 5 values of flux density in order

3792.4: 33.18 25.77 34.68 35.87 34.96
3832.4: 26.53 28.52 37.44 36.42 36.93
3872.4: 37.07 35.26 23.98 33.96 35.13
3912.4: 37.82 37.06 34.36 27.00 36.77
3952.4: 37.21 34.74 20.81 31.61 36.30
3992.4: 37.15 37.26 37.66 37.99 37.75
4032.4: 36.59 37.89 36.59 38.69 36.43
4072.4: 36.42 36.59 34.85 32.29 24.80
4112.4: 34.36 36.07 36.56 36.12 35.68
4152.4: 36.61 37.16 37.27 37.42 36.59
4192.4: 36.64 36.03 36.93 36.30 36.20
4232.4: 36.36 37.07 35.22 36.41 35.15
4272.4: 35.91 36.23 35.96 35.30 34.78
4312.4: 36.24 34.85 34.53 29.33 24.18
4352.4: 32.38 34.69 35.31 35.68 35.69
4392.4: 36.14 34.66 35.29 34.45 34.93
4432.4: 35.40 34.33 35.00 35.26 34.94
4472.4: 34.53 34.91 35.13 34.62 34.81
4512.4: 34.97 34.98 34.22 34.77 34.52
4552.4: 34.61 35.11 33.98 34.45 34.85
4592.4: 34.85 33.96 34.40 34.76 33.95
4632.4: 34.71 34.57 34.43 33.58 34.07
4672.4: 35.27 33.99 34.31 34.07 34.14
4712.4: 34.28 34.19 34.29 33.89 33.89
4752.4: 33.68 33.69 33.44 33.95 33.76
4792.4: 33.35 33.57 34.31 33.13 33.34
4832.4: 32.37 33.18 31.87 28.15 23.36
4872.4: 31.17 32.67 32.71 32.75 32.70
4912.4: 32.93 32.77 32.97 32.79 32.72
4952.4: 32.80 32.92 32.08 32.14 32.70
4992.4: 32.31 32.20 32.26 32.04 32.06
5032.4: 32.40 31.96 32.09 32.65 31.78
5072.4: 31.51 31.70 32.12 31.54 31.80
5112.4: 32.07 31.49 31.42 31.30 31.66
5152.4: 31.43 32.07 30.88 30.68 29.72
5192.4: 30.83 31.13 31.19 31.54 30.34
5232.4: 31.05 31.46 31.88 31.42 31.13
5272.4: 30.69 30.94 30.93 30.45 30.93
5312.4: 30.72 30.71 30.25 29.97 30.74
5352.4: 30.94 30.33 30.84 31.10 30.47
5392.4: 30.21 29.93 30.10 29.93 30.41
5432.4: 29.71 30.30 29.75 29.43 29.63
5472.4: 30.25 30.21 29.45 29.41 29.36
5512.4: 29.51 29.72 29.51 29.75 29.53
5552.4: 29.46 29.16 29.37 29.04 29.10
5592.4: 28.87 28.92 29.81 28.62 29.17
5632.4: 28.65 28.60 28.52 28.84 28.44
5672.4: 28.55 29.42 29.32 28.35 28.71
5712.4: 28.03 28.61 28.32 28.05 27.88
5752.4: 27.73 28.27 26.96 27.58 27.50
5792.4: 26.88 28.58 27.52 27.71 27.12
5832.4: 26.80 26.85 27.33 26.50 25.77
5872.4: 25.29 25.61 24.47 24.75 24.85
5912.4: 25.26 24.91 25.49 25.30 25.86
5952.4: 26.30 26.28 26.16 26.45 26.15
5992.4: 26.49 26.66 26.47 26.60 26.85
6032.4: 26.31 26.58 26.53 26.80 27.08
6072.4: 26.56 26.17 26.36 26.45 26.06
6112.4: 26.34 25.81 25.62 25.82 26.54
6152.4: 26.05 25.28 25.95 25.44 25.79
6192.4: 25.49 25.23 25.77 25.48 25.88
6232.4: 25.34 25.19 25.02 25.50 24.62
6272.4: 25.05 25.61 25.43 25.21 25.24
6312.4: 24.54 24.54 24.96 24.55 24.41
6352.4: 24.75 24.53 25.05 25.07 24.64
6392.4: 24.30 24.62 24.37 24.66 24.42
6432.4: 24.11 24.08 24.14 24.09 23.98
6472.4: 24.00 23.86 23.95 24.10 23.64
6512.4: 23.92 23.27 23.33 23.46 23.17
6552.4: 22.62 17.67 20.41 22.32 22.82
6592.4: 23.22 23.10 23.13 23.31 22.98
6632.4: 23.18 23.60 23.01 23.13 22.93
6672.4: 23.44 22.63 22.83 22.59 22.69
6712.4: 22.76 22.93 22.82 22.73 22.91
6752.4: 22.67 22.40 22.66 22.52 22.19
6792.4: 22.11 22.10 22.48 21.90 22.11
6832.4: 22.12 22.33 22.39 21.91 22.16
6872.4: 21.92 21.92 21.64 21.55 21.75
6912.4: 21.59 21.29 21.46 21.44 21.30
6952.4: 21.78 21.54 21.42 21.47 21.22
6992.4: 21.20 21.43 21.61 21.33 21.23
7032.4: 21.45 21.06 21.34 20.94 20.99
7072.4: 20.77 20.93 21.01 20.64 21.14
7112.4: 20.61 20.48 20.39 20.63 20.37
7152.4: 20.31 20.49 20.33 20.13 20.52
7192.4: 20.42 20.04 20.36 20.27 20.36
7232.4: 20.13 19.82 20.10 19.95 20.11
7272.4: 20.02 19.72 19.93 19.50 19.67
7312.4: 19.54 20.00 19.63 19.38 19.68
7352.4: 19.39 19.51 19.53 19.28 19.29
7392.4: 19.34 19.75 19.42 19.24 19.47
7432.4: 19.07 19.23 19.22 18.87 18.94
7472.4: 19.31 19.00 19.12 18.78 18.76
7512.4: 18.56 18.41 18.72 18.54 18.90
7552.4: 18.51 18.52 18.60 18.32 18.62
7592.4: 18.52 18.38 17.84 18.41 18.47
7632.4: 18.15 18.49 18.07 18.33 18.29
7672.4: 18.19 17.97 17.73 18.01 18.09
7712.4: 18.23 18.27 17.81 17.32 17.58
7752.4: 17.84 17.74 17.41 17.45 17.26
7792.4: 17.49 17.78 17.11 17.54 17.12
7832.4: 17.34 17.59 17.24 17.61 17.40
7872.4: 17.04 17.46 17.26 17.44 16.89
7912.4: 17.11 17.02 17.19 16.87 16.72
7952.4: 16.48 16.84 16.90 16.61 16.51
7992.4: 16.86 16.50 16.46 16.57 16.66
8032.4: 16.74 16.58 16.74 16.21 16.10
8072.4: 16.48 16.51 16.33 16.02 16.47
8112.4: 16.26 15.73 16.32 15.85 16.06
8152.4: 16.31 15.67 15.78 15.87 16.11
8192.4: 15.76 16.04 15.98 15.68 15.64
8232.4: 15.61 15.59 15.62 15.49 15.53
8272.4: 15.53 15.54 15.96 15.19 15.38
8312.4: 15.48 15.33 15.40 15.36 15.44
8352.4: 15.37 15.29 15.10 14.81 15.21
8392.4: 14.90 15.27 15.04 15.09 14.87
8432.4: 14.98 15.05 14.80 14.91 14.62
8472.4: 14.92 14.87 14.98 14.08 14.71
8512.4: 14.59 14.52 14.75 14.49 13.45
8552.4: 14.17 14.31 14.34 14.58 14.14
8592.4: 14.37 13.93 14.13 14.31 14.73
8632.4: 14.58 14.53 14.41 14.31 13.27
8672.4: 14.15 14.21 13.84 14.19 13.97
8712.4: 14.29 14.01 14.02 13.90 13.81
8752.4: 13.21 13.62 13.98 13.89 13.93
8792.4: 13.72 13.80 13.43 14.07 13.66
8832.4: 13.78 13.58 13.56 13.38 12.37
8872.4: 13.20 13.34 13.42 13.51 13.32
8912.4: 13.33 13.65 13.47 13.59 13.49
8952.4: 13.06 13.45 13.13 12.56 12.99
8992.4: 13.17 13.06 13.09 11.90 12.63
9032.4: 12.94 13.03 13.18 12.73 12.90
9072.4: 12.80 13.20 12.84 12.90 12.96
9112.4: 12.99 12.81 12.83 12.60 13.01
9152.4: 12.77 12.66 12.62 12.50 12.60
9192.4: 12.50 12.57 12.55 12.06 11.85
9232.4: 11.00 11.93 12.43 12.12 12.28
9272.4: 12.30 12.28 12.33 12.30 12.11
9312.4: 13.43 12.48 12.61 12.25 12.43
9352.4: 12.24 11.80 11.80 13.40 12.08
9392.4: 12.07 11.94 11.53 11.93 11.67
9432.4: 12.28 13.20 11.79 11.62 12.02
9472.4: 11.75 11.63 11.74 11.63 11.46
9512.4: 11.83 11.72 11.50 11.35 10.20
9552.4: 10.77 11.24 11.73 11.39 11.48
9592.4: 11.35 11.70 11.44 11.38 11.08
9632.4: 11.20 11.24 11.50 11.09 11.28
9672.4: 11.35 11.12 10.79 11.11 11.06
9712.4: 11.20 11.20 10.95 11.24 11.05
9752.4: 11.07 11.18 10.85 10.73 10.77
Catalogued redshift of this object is 0.000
